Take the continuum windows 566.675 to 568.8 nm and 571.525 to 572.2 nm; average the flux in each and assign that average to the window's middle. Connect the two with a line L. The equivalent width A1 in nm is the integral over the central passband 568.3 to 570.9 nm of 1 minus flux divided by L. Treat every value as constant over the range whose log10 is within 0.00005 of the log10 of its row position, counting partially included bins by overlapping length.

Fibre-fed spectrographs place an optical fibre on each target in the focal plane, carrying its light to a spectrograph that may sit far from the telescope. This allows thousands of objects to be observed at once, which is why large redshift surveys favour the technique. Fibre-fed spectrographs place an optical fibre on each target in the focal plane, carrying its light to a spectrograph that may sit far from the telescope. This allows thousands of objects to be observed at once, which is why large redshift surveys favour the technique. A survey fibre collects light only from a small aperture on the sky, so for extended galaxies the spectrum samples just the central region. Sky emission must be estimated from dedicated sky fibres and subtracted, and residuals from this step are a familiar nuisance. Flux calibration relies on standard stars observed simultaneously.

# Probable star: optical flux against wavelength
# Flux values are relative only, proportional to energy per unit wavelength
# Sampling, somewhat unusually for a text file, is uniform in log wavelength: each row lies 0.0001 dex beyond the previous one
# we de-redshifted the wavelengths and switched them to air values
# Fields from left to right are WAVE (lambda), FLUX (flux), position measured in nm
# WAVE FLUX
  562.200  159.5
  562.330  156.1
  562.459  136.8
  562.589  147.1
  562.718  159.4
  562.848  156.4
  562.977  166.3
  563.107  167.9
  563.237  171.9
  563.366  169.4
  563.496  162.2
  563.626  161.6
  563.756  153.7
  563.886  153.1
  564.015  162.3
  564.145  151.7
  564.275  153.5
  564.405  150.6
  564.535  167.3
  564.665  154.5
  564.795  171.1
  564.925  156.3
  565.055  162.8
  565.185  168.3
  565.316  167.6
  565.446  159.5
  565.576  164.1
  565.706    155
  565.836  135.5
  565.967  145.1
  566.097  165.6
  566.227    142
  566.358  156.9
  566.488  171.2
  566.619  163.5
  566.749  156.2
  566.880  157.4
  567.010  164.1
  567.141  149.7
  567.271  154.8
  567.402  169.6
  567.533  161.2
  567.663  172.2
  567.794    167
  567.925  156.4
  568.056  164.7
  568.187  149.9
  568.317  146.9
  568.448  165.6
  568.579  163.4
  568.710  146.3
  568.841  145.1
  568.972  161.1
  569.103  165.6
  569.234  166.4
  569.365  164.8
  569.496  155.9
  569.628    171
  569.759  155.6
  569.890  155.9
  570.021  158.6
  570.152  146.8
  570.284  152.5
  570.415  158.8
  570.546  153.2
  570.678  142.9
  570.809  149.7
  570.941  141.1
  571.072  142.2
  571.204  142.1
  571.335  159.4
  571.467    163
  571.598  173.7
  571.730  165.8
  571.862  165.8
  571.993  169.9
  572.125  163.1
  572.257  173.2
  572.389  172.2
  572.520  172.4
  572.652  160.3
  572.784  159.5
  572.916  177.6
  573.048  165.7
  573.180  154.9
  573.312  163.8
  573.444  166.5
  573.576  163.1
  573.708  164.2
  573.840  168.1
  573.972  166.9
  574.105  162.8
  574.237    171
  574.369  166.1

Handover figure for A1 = 0.10 nm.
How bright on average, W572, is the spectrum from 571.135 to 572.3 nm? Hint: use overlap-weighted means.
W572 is 164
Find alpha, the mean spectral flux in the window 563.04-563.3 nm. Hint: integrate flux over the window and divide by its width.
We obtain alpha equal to 169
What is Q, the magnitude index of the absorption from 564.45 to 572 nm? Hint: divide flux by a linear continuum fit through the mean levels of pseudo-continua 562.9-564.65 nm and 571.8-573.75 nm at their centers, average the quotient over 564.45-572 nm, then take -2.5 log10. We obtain 0.036 mag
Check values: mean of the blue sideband 161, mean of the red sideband 166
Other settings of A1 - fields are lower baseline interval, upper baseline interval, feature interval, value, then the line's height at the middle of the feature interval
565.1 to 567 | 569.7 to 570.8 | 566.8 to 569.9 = -0.09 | 155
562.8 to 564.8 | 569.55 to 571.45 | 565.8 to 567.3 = 0.02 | 157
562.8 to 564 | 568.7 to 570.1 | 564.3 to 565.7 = 0.00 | 162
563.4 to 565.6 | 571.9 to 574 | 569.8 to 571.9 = 0.13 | 165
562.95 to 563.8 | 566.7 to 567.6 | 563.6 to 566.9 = 0.08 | 162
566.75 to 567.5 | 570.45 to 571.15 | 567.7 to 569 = -0.02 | 155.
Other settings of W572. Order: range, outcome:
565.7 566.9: 155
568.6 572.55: 158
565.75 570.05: 158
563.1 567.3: 159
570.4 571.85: 154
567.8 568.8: 157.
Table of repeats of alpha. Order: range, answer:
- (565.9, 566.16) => 155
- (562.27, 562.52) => 147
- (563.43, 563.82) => 159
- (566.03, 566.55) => 159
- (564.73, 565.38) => 165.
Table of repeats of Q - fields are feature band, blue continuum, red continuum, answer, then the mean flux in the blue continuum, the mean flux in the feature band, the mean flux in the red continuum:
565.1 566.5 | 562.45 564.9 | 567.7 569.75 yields 0.02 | 159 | 157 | 159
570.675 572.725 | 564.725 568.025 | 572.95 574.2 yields 0.02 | 160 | 160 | 164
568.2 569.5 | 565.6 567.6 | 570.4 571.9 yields -0.02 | 157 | 158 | 154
